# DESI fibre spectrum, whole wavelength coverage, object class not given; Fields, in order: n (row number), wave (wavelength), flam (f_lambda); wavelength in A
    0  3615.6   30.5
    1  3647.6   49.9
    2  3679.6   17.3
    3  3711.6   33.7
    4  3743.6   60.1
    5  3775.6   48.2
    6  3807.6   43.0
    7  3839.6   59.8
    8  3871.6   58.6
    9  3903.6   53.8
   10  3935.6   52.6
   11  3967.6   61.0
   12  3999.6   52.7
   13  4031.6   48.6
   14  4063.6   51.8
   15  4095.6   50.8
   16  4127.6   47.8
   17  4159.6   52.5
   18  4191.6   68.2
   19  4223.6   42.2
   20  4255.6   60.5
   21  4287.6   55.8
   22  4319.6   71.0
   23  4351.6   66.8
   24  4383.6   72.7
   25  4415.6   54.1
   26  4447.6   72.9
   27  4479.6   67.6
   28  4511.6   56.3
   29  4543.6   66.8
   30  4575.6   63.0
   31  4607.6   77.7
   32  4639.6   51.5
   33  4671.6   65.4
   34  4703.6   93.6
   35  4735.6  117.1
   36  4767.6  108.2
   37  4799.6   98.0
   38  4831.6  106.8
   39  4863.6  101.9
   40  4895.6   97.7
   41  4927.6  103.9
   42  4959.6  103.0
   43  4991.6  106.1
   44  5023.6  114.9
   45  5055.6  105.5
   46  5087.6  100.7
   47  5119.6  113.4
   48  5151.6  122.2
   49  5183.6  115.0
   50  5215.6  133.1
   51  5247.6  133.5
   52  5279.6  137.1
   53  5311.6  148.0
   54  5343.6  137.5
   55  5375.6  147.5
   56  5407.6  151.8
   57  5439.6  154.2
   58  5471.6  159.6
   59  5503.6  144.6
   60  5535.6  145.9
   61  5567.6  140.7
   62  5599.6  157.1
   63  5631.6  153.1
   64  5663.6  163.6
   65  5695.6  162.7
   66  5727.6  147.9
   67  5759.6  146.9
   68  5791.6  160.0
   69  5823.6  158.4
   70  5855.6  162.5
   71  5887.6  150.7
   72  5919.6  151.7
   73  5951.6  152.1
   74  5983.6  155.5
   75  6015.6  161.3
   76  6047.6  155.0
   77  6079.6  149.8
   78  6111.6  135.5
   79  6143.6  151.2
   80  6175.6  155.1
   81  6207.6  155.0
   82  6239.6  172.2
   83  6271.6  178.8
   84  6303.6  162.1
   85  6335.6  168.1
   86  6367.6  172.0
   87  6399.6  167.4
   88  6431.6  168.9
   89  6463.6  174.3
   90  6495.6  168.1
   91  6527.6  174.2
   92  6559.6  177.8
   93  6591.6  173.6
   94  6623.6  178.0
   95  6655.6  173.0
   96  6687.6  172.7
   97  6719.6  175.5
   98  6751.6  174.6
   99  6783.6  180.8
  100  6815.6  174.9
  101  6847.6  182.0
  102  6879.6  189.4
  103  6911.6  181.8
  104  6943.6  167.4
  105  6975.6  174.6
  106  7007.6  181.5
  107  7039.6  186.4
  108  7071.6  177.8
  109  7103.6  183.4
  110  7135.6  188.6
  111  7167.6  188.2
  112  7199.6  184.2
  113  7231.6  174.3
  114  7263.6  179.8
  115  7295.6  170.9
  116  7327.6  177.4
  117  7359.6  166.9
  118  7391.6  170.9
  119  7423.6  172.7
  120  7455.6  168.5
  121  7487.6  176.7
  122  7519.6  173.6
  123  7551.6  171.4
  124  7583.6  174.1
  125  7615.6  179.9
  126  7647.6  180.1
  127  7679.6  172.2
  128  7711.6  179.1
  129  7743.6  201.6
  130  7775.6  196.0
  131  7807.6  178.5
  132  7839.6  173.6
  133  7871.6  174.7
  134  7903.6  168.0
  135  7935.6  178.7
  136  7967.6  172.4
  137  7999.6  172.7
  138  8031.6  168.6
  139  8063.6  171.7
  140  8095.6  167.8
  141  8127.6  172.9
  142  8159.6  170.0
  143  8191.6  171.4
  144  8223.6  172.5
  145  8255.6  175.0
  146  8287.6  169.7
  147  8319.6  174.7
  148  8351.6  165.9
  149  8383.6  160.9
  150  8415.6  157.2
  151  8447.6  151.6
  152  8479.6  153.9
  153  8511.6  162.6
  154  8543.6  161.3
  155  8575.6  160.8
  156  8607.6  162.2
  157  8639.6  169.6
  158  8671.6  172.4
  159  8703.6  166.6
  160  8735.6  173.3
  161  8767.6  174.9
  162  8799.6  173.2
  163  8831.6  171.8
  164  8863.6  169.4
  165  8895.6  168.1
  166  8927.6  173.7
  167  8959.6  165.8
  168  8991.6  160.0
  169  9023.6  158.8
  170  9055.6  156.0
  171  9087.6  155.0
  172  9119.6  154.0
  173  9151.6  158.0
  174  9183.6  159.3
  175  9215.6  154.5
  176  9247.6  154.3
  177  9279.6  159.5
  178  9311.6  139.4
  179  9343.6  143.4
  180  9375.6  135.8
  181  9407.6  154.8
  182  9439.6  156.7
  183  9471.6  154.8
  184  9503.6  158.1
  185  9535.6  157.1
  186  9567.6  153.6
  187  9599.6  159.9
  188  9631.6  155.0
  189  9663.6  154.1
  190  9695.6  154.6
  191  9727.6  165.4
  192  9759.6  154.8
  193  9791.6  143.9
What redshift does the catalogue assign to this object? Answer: 0.18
